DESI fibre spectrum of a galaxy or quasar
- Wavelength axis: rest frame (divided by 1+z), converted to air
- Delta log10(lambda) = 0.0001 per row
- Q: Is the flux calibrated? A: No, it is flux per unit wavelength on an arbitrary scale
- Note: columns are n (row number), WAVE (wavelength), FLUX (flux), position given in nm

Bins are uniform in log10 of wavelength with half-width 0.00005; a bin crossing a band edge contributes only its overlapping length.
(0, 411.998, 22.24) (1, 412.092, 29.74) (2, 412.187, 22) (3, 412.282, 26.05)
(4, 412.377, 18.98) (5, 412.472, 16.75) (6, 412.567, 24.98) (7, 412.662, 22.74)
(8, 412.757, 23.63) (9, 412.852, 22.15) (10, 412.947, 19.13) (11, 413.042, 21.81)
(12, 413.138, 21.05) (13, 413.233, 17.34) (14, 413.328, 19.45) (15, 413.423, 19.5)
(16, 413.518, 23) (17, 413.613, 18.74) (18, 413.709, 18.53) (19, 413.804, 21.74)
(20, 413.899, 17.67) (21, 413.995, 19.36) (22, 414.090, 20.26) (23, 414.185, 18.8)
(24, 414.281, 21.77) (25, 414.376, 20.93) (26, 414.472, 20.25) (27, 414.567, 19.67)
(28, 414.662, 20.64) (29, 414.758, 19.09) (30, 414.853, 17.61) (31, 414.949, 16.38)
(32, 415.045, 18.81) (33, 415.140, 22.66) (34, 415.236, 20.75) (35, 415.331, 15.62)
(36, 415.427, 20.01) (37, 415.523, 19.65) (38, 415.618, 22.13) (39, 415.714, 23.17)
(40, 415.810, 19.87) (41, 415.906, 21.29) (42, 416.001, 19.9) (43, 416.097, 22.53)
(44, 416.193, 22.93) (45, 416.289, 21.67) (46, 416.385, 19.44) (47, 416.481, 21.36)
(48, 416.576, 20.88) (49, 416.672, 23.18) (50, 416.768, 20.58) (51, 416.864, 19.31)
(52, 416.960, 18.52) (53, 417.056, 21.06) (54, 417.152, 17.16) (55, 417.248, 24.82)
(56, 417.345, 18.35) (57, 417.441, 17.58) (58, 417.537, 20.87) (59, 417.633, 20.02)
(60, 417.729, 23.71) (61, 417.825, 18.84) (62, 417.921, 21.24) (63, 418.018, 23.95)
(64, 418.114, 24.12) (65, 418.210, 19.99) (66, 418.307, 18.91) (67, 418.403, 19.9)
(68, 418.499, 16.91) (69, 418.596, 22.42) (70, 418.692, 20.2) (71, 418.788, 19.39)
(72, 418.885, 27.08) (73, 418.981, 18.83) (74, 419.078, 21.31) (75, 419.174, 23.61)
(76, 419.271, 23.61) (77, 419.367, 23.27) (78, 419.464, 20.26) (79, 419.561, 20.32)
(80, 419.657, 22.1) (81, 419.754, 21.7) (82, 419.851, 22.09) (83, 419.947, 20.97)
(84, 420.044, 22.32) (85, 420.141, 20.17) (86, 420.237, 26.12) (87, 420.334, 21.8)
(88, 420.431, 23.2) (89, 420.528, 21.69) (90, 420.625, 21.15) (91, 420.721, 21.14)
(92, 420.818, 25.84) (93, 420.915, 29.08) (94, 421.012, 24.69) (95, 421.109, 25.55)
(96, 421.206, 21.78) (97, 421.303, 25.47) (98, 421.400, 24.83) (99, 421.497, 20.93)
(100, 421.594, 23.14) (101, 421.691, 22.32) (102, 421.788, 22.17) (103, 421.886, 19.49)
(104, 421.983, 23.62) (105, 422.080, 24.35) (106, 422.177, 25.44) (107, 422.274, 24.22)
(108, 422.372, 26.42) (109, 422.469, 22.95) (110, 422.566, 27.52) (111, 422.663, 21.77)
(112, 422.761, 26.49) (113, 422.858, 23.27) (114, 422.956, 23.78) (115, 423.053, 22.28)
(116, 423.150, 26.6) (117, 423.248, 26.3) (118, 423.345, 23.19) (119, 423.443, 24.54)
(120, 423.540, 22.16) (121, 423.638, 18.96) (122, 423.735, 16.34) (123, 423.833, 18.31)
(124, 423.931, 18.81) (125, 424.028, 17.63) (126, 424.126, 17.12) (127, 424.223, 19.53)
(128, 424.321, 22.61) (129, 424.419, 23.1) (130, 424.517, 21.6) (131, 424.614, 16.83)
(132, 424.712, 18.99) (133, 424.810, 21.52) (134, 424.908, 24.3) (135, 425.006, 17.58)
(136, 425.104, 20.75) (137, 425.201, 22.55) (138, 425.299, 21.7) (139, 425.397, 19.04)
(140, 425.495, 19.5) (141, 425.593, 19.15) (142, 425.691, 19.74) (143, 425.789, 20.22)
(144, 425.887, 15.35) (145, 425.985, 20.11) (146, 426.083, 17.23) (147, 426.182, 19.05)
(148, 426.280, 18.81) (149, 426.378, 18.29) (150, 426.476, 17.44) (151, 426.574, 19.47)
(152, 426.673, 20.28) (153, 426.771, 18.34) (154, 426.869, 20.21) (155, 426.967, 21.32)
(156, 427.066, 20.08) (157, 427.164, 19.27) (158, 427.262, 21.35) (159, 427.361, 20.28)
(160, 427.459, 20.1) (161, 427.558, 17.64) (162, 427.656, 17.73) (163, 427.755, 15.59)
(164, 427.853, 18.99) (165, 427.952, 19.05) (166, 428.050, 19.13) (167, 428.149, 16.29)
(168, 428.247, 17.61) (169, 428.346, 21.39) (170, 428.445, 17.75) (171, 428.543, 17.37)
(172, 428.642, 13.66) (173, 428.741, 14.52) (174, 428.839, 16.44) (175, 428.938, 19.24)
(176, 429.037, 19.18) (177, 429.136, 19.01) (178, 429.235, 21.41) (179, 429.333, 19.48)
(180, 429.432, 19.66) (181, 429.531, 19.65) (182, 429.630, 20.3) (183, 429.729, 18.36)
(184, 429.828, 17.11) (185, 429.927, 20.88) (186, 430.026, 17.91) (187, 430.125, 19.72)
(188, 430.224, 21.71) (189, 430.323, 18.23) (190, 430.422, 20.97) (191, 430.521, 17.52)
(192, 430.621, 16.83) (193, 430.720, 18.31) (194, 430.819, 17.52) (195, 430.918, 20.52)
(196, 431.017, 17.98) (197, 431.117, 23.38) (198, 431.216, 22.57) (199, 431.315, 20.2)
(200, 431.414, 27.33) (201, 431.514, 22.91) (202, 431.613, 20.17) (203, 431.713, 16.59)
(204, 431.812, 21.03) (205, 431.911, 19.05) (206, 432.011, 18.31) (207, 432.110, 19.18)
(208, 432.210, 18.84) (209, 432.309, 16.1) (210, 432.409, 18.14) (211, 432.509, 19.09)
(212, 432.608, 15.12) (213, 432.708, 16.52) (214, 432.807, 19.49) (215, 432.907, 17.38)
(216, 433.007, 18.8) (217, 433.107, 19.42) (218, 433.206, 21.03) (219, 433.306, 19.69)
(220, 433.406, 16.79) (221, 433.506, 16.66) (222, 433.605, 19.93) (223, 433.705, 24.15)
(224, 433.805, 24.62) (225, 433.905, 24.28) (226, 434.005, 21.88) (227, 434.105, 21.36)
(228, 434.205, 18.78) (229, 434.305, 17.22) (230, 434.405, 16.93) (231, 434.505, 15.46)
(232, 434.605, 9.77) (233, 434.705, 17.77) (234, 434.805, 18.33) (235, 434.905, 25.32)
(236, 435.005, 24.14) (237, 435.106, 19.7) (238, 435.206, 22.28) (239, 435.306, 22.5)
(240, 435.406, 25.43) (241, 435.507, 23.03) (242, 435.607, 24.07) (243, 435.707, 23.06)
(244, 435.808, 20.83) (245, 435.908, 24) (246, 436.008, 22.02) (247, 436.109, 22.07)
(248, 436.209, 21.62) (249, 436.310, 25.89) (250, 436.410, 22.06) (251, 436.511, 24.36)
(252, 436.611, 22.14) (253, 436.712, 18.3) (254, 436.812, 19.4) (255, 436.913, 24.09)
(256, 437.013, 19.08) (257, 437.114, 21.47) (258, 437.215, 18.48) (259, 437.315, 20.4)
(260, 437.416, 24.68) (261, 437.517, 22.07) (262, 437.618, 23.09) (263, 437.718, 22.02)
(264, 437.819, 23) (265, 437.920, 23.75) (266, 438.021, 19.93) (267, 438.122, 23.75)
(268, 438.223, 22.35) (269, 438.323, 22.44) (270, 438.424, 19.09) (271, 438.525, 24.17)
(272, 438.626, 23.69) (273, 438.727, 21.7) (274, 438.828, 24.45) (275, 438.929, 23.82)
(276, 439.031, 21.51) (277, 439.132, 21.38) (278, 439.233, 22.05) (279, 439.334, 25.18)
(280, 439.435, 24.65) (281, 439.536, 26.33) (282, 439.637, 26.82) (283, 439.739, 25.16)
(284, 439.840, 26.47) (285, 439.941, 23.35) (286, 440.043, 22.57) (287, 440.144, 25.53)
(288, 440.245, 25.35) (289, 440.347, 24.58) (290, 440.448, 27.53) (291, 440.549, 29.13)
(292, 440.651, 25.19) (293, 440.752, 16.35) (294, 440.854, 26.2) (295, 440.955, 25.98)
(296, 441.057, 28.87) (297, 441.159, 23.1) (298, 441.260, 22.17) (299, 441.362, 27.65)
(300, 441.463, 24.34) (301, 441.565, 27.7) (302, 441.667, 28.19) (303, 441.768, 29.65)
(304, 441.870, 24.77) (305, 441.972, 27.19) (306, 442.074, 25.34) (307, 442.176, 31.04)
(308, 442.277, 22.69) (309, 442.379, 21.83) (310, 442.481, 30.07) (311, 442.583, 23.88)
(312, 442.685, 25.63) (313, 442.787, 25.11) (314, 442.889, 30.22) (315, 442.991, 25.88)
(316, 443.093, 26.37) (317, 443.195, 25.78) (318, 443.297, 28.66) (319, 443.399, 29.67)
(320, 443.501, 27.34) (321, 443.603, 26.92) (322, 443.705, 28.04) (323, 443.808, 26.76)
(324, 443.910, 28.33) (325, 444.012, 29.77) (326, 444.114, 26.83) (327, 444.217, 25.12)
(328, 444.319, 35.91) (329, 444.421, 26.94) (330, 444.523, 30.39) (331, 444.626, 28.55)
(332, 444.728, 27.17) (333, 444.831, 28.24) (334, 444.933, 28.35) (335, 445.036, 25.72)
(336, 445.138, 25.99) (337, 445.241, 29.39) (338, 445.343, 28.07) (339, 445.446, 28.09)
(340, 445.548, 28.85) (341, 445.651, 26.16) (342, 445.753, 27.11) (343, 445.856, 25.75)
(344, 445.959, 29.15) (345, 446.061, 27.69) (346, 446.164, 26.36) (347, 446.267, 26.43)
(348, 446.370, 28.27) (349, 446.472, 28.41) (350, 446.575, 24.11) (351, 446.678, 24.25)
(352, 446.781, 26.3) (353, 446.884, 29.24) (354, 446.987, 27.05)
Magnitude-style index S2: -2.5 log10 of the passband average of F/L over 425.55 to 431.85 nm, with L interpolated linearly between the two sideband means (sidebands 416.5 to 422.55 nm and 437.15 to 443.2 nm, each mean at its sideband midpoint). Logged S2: 0.21 mag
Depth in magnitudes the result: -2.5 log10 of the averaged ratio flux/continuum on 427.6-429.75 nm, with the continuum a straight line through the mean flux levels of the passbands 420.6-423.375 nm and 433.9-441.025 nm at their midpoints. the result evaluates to 0.27 mag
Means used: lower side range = 24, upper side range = 22.4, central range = 18.3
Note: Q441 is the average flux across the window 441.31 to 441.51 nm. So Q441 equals 26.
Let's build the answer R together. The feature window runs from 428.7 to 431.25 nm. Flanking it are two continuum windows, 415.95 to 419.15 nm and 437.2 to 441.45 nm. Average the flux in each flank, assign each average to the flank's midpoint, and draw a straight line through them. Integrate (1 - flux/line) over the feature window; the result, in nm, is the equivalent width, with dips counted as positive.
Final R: 0.38 nm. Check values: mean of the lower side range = 20.8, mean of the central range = 19.2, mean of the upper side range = 23.8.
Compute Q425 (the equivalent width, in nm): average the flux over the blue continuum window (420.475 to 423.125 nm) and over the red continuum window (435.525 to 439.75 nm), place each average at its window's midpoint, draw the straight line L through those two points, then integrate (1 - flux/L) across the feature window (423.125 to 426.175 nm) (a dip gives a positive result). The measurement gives 0.42 nm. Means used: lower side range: 23.8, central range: 20.3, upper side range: 22.6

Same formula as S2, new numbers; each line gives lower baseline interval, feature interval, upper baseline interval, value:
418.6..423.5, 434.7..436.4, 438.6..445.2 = 0.120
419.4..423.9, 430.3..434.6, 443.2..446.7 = 0.286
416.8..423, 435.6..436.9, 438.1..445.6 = 0.127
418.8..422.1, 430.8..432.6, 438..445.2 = 0.222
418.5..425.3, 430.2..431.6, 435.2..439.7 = 0.106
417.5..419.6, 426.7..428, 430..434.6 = 0.046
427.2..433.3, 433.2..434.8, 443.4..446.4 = 0.116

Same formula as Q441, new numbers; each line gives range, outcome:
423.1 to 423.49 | 25.1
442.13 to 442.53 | 26.4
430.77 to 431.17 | 19.9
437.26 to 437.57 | 22.3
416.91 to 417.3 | 20.3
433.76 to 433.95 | 24.4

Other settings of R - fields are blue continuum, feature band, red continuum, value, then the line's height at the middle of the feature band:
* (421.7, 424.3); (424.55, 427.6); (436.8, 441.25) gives 0.41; 22.6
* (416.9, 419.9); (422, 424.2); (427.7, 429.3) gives -0.34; 19.6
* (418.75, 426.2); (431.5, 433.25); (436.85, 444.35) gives 0.37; 23.6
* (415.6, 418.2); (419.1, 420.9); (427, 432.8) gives -0.16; 20.5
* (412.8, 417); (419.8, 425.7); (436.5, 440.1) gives -0.34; 21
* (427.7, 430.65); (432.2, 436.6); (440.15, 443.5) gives 0.26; 21.7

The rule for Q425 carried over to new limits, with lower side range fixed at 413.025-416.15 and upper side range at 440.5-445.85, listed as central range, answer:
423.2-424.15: 0.08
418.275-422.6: -0.25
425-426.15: 0.16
